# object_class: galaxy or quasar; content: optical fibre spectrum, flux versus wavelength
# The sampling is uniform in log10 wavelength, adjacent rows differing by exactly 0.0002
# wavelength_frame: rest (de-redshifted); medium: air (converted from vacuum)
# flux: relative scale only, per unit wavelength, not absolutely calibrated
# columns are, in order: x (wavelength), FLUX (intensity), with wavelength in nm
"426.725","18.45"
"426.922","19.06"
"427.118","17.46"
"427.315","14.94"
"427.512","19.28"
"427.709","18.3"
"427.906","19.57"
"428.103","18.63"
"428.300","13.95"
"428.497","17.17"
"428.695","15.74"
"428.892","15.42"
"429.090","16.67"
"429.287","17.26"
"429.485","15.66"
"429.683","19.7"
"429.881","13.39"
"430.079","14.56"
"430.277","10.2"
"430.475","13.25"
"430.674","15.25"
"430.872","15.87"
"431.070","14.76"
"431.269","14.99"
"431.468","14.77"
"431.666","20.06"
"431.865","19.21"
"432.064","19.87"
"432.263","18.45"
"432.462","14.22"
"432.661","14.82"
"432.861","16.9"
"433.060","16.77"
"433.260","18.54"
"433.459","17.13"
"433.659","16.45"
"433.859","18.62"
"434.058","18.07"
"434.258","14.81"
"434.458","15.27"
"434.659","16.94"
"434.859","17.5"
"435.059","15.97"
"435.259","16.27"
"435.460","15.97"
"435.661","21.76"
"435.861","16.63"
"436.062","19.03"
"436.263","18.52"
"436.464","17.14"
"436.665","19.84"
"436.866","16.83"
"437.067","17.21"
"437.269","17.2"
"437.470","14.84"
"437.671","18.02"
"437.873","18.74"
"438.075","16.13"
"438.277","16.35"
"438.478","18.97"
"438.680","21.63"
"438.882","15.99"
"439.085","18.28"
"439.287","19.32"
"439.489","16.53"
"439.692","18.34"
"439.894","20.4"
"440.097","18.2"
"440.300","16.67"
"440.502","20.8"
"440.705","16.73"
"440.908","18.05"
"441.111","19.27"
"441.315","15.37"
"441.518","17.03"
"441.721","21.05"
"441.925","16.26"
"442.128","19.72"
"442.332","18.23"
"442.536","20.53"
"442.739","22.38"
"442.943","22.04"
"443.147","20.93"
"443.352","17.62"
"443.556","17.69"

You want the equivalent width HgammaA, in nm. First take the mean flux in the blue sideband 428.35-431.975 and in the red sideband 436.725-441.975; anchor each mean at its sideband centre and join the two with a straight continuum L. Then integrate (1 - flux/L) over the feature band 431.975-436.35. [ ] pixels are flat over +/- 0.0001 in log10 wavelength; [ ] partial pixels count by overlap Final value -0.134 nm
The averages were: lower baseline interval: 15.8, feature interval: 17.2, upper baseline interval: 17.9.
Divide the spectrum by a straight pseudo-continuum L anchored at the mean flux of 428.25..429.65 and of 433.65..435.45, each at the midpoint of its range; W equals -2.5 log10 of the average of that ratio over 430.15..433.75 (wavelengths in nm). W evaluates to 0.02 mag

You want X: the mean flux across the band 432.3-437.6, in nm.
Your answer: 17.1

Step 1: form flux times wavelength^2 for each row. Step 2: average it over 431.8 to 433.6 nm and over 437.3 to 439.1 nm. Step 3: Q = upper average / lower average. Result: 1.0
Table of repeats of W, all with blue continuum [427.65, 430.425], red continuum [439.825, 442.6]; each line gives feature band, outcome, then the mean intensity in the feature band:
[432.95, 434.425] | -0.01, 17.1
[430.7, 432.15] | -0.03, 17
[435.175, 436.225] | -0.04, 18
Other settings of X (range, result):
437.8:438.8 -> 18.3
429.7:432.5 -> 15.8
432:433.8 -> 17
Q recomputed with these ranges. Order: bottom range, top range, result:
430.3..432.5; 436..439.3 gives 1.13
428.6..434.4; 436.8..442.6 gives 1.15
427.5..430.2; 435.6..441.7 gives 1.13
